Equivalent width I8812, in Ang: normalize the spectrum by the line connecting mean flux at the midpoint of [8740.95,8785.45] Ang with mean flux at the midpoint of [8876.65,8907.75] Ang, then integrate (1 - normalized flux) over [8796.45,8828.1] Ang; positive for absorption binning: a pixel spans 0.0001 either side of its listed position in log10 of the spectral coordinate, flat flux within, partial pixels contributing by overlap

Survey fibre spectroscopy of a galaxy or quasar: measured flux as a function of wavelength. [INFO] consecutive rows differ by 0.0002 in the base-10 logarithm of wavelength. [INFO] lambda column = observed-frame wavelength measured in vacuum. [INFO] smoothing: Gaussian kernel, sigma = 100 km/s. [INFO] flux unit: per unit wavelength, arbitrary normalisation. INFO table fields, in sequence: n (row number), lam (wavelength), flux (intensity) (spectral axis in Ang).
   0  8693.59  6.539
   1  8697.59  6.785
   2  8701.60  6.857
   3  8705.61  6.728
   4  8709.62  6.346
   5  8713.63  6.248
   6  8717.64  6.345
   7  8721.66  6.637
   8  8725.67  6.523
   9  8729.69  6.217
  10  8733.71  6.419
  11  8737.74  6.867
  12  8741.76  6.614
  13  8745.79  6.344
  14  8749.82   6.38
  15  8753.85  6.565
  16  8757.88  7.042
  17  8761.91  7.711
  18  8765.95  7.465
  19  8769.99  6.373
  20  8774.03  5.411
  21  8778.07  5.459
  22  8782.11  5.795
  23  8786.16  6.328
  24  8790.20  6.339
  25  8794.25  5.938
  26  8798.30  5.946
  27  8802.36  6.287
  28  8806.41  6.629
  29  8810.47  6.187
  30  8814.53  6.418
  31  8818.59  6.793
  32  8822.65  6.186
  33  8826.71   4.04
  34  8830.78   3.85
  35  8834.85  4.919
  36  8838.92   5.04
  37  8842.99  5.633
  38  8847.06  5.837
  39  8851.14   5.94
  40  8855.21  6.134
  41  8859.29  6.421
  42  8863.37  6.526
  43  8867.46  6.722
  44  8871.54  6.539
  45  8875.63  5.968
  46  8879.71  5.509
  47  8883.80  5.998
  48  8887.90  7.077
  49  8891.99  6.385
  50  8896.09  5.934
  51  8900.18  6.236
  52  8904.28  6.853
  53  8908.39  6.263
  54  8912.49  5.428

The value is 1.42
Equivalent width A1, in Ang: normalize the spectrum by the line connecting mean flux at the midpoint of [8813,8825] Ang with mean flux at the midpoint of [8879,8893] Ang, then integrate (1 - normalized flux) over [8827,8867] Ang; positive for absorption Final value 5.0 Ang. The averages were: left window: 6.41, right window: 6.3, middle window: 5.57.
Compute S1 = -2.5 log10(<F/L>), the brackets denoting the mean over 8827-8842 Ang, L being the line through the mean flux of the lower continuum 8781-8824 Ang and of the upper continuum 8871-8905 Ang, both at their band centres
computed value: 0.33 mag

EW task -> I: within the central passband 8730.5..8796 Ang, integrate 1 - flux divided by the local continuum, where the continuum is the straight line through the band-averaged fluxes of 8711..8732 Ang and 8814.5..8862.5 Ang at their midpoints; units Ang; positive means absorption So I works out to -3.51 Ang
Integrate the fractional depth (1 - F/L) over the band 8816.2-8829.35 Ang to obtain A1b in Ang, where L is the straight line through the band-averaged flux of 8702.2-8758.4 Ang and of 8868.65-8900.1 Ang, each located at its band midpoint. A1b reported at 1.5 Ang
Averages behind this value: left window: 6.51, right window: 6.22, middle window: 5.61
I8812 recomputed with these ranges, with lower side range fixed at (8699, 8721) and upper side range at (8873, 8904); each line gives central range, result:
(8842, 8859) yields 0.9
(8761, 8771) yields -1.2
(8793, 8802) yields 0.5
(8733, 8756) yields -0.3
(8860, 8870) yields -0.6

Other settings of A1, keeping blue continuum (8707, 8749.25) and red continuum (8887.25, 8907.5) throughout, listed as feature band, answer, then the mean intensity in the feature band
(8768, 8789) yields 1.8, 5.89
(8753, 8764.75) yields -1.3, 7.19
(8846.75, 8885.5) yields 1.6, 6.18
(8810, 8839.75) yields 4.8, 5.4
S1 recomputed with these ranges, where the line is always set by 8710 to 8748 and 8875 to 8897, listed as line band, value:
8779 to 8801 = 0.05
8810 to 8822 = -0.03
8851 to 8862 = 0.00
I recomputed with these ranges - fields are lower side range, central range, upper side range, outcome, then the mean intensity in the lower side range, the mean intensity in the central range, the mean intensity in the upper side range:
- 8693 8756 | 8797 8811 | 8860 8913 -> 0.3 Ang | 6.53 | 6.28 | 6.29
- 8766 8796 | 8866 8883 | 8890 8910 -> 0.3 Ang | 6.05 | 6.16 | 6.33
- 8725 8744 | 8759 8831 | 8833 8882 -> 1.3 Ang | 6.52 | 6.13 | 5.94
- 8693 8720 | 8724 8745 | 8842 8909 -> -0.1 Ang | 6.55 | 6.52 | 6.24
